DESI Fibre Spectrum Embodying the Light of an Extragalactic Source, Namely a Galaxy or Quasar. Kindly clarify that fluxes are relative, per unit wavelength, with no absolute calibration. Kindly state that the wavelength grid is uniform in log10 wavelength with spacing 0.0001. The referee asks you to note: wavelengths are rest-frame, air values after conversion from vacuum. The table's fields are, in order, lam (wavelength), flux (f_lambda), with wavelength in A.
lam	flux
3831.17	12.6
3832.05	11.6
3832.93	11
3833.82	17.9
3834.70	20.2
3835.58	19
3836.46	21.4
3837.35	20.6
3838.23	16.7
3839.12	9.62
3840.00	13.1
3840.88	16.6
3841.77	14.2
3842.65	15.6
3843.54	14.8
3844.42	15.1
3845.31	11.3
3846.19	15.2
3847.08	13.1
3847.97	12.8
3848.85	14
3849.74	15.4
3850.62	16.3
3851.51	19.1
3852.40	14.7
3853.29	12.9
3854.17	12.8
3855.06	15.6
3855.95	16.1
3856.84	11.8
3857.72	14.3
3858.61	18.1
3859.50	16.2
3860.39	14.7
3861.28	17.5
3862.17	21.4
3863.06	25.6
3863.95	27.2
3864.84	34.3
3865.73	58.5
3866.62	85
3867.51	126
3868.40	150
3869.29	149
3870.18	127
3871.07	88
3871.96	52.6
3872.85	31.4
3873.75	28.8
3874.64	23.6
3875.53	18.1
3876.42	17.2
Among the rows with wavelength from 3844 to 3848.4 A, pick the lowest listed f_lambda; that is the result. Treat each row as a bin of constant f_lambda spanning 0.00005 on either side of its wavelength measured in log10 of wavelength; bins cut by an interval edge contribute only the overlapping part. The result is 11.3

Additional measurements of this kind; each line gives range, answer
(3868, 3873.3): 31.4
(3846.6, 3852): 12.8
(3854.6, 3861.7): 11.8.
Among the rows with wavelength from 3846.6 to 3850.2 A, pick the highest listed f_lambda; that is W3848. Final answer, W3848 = 15.4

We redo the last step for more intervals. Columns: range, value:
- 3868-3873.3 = 150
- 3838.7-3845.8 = 16.6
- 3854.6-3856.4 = 16.1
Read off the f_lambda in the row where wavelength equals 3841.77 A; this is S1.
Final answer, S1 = 14.2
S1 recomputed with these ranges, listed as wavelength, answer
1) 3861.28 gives 17.5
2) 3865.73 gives 58.5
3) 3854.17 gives 12.8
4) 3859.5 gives 16.2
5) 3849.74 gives 15.4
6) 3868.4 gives 150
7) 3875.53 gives 18.1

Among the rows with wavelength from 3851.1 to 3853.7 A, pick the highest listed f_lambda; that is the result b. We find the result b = 19.1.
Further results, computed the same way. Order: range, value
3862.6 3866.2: 58.5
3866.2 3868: 126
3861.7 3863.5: 25.6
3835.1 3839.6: 21.4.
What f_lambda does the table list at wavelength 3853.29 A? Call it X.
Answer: 12.9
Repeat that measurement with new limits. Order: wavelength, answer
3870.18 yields 127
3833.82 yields 17.9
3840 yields 13.1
